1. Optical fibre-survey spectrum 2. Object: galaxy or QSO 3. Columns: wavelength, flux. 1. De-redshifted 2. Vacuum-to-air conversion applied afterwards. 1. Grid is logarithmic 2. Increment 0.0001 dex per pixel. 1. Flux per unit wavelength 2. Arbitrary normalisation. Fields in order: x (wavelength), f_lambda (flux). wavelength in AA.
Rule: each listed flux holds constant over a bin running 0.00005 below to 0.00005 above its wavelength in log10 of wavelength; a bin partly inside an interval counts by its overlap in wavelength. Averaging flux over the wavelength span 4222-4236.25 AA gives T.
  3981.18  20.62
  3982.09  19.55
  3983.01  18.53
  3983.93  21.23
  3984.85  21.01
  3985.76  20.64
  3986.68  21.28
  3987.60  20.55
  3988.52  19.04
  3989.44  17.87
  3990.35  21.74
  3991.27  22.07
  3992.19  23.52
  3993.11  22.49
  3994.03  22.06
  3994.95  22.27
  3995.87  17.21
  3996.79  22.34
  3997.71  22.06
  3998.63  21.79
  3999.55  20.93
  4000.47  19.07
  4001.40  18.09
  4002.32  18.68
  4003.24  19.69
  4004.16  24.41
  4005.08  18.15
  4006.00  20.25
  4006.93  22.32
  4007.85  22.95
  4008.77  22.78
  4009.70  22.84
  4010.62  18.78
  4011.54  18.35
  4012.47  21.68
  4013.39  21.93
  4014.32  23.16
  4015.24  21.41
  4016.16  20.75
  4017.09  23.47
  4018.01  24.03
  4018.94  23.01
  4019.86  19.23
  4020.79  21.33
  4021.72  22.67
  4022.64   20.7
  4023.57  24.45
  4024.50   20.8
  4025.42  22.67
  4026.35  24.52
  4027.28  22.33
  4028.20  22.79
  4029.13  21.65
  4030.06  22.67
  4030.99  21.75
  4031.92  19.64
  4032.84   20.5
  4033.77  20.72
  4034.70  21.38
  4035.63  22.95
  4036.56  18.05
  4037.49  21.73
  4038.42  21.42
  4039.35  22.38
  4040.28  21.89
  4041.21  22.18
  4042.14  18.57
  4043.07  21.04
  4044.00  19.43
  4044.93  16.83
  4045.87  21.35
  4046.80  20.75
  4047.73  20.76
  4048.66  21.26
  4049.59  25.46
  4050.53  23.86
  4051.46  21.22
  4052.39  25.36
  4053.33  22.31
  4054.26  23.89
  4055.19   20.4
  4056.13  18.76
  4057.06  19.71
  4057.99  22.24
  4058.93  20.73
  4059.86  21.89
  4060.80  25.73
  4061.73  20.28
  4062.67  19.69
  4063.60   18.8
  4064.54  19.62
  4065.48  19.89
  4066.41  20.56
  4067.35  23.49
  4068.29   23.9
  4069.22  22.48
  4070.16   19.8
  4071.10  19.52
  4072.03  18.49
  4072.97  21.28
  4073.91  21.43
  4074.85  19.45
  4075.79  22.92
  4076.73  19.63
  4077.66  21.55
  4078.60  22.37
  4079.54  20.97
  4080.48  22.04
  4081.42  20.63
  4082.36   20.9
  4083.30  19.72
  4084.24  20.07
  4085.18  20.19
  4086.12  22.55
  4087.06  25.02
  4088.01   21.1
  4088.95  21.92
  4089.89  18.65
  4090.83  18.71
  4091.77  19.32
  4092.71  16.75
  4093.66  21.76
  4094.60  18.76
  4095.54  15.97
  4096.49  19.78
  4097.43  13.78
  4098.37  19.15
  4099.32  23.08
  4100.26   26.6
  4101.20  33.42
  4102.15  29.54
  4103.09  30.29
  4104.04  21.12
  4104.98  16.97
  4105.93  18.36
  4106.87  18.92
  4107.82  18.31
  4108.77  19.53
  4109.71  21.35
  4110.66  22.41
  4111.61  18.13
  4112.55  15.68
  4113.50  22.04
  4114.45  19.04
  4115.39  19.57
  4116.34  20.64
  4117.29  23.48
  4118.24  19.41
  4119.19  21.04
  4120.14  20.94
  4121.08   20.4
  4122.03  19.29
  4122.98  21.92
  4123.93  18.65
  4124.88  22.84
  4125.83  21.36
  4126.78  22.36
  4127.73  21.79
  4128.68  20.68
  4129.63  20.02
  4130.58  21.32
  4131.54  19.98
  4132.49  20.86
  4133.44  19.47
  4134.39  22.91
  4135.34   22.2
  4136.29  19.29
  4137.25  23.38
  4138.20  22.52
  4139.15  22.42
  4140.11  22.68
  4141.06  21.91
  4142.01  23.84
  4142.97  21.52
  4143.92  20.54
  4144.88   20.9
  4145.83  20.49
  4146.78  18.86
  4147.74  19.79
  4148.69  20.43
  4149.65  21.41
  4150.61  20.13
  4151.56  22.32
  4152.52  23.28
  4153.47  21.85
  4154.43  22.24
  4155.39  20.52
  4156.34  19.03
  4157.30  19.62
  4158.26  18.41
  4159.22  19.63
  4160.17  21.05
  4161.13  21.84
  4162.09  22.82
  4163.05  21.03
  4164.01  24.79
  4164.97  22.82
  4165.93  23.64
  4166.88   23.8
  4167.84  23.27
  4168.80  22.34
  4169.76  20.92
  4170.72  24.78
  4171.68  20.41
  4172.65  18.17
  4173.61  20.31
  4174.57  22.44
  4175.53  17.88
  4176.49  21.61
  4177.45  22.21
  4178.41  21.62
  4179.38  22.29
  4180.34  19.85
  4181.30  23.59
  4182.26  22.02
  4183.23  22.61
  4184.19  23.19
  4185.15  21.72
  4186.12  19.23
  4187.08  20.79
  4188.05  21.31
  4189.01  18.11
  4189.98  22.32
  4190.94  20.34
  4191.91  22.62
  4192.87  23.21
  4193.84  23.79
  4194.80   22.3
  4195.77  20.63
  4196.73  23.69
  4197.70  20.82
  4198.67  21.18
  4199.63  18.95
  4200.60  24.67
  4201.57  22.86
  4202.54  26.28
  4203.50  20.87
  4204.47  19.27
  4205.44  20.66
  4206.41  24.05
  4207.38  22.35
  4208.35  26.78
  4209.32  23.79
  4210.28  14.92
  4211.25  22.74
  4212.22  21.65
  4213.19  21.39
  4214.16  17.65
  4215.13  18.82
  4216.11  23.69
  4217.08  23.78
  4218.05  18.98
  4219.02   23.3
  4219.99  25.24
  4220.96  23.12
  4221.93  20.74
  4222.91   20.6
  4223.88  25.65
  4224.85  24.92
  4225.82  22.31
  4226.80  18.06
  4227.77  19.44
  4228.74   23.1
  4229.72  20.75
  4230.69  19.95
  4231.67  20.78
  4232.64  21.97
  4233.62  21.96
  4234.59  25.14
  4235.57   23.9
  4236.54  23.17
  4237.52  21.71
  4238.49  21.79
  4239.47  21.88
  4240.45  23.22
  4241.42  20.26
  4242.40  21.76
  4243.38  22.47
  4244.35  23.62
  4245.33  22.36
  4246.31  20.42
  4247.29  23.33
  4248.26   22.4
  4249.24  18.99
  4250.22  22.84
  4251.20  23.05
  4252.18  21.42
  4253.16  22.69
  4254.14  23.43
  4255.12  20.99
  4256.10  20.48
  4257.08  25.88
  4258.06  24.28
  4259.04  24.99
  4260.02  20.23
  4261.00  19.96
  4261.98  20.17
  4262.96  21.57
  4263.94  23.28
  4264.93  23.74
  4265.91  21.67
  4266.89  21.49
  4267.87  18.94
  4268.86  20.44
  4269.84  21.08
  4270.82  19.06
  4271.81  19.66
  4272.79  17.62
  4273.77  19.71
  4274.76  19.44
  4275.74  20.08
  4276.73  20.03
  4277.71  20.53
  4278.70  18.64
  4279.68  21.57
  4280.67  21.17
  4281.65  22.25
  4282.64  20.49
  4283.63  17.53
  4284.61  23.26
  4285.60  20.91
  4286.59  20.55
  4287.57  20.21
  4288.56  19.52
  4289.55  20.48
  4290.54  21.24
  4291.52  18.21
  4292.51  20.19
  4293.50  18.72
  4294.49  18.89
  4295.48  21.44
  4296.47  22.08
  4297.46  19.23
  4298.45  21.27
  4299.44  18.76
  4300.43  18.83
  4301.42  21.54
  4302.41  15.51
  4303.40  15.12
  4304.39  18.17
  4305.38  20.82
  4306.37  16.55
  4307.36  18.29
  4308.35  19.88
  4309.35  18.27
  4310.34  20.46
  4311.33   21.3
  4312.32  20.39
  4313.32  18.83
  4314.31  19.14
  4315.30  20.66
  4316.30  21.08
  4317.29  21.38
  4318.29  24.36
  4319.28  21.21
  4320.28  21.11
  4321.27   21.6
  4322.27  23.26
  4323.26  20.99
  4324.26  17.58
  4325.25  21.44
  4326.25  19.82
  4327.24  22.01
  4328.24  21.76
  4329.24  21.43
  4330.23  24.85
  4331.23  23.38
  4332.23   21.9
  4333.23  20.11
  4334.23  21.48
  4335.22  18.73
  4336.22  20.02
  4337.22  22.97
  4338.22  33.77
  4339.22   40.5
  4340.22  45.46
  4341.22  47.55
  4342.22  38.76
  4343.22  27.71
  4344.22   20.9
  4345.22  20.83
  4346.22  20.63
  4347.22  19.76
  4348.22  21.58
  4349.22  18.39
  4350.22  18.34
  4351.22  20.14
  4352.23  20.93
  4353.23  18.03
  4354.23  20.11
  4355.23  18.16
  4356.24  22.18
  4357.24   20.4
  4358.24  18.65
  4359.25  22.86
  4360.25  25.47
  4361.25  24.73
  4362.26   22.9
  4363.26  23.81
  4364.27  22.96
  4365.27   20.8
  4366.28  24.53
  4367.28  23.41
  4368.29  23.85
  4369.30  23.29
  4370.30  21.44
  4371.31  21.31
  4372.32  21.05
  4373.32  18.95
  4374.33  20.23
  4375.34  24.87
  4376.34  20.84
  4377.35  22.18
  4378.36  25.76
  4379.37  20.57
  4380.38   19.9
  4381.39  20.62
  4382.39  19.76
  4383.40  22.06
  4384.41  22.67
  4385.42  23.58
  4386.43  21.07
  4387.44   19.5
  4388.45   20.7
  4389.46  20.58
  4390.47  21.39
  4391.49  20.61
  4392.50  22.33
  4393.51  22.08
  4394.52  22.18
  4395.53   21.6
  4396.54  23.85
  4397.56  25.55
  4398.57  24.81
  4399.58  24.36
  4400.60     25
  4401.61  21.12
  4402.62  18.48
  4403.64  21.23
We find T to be 22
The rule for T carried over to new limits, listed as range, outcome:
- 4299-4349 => 22.6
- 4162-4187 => 21.9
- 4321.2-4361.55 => 23.7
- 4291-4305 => 19.2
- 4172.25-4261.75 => 21.9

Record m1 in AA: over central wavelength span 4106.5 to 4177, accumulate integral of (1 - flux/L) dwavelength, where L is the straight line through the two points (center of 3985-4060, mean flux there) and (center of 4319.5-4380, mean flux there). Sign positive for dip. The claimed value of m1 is 3.1 AA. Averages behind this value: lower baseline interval 21.4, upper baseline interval 23.2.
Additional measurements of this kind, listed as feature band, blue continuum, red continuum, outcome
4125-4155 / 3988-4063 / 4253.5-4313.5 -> -0.67 AA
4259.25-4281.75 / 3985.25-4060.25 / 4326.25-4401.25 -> 2.05 AA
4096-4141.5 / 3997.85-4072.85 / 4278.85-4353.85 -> 0.46 AA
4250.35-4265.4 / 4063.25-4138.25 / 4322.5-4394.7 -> -0.21 AA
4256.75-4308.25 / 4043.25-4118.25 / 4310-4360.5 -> 5.33 AA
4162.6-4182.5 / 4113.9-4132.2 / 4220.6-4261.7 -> -0.51 AA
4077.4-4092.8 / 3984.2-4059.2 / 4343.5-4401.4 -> 0.43 AA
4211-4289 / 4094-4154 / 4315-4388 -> 2.05 AA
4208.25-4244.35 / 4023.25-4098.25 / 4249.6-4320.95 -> -2.18 AA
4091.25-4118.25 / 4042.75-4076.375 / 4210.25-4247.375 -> 0.73 AA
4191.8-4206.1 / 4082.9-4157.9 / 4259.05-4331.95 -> -0.97 AA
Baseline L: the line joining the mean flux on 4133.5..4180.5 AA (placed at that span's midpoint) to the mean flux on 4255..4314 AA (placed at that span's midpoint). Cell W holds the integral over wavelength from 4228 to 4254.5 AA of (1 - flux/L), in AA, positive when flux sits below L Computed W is -1.9 AA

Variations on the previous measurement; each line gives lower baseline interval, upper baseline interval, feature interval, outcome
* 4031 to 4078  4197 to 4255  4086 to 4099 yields 1.13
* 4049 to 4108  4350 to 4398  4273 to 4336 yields 3.89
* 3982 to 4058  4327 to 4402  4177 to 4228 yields 0.95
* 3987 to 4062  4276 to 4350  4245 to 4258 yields -0.28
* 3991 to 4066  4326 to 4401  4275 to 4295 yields 2.18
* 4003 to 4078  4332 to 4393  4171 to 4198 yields 0.90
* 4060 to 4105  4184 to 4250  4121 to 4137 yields 0.40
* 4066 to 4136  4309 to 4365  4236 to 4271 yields 0.50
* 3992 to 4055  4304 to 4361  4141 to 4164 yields 0.96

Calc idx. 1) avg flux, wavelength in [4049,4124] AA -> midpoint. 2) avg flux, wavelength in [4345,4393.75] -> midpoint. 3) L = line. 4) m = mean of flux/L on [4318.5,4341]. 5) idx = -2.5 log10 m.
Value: -0.13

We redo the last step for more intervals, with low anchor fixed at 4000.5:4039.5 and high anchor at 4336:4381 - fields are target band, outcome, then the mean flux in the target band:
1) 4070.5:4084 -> 0.06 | 20.8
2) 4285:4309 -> 0.20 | 19.4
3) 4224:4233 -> 0.07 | 21.4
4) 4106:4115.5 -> 0.14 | 19.5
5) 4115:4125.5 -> 0.07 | 20.8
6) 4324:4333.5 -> 0.10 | 21.6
